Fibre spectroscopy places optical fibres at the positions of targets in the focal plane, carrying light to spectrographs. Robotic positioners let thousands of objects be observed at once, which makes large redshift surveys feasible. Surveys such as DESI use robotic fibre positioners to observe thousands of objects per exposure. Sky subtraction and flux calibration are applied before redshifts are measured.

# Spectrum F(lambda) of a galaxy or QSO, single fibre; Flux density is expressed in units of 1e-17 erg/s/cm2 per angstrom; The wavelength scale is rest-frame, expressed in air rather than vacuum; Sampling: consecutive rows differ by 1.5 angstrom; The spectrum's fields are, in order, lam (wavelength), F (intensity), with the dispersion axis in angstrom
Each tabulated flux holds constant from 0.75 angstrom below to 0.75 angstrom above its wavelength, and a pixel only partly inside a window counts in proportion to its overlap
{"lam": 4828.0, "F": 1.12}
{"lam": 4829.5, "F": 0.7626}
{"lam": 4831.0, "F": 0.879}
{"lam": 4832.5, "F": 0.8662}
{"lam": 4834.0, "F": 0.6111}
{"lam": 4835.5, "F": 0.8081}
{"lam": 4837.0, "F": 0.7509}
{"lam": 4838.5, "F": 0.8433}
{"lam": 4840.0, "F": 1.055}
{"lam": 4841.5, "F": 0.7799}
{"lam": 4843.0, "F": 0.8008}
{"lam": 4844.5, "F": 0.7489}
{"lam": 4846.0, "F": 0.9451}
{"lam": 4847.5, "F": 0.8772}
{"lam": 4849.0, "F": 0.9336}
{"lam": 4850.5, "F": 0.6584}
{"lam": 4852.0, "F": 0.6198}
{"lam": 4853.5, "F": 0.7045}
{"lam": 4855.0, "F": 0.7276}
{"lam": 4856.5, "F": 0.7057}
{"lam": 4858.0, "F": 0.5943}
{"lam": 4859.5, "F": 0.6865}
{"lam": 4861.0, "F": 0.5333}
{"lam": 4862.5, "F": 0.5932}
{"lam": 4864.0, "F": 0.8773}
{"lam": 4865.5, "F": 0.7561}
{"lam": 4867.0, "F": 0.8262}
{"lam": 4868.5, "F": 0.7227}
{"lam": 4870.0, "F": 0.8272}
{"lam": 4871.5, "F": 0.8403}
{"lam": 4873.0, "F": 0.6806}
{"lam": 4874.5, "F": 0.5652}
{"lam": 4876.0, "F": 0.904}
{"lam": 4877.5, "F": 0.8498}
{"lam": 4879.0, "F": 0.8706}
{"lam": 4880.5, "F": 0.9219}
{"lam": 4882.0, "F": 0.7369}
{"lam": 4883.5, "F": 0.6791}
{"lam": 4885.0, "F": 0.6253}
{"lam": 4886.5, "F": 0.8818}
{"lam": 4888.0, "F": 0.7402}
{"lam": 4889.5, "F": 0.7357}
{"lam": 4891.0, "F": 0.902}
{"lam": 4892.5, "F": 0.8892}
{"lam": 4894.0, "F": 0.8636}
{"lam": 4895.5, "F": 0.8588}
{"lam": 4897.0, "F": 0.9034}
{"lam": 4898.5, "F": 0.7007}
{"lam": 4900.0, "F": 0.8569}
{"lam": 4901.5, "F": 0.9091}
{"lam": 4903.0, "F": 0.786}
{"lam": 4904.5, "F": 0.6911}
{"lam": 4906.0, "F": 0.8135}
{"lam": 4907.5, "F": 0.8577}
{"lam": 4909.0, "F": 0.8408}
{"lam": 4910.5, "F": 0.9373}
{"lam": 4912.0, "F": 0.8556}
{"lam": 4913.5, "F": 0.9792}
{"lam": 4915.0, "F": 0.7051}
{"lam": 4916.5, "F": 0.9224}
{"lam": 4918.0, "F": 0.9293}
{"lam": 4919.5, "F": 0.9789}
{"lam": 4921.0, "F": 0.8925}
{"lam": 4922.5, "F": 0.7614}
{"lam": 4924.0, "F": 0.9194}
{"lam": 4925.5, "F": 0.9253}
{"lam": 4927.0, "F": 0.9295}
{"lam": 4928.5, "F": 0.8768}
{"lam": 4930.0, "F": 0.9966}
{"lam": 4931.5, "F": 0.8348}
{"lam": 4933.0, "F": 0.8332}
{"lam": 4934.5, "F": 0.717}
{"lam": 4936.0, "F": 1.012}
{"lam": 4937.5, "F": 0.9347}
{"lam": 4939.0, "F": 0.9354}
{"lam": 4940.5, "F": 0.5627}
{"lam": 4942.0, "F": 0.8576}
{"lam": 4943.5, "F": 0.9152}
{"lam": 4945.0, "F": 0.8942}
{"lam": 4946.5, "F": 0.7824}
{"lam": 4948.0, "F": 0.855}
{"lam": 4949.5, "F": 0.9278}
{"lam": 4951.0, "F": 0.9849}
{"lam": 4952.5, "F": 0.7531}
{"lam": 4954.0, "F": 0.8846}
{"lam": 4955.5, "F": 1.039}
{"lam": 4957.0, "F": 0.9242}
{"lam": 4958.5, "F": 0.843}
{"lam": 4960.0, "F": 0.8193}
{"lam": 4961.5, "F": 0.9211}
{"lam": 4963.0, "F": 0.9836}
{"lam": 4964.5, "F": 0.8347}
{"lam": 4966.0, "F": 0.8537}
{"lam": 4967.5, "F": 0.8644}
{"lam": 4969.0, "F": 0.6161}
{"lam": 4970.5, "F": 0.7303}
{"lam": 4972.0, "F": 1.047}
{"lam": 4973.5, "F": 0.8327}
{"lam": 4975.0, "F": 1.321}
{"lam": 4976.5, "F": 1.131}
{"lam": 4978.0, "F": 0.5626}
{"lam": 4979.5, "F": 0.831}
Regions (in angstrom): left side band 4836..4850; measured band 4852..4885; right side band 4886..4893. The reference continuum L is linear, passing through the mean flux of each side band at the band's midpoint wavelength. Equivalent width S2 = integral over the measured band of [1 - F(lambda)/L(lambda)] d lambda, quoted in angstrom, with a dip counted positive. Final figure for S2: 4.0 angstrom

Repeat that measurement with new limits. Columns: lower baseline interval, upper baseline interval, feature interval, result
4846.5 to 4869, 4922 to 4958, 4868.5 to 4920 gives -2.0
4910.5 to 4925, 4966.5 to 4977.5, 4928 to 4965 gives 1.2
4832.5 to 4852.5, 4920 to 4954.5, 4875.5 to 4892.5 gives 0.6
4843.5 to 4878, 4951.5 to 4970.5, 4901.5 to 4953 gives -2.9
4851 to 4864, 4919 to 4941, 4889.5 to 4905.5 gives -1.1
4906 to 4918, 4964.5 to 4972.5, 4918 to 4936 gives -0.6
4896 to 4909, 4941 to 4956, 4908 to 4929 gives -1.2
